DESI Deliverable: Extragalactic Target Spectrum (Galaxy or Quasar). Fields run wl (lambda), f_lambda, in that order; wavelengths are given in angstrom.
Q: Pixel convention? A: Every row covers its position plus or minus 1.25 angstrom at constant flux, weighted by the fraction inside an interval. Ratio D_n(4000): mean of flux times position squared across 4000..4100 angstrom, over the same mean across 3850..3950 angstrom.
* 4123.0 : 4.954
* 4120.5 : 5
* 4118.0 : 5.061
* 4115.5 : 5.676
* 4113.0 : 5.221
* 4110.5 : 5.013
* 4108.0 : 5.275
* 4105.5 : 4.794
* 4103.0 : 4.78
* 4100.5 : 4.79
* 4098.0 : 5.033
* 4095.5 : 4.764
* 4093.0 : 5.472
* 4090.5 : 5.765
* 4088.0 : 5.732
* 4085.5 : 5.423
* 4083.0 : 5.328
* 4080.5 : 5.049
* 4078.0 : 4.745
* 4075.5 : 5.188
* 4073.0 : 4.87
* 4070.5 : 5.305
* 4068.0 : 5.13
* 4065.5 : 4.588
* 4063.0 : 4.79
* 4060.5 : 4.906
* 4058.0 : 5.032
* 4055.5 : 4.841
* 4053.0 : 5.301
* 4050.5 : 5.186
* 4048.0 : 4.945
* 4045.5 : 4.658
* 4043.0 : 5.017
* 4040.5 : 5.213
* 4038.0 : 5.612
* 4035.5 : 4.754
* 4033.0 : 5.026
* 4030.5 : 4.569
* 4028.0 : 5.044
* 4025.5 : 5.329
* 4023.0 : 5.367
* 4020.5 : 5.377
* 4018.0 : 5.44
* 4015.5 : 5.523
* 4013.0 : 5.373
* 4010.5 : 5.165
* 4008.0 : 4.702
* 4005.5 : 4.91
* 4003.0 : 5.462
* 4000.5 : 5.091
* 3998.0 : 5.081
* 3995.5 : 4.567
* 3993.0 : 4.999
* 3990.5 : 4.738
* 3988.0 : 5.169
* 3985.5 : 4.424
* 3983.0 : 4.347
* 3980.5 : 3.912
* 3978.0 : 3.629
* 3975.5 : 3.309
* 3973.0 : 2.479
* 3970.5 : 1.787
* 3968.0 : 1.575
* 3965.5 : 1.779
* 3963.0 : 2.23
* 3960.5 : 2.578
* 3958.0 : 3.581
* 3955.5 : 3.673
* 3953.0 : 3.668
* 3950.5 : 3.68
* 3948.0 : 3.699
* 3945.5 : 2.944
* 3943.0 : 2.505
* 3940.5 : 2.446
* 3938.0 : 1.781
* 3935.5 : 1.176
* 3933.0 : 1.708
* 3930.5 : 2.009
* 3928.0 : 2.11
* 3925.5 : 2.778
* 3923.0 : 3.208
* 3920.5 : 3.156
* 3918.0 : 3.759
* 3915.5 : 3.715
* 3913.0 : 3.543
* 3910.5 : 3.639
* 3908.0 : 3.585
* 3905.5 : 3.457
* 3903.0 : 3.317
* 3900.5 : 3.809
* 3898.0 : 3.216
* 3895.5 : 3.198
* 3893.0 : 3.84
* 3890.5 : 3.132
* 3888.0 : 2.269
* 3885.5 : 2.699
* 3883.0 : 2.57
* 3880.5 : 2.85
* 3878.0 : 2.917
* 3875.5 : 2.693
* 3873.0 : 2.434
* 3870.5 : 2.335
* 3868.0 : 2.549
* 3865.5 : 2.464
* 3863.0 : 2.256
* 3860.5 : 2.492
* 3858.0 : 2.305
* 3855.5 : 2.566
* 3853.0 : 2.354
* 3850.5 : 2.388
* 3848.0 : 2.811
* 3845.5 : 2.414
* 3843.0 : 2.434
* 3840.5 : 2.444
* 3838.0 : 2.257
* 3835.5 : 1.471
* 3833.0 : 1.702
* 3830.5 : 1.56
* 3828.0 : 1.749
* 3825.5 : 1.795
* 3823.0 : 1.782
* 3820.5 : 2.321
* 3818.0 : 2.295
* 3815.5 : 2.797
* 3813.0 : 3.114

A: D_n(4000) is 1.97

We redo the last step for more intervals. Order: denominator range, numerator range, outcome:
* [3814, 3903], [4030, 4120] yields 2.26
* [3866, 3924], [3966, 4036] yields 1.53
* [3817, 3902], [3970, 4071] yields 2.09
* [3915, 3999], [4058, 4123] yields 1.72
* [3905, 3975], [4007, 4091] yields 1.94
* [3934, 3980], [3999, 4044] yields 1.97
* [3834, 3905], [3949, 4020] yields 1.61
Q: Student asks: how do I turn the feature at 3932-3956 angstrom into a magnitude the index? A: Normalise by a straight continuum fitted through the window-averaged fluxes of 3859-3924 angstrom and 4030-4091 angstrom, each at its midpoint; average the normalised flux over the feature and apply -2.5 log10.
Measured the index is 0.34 mag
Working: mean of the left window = 3.04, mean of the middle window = 2.71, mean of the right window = 5.08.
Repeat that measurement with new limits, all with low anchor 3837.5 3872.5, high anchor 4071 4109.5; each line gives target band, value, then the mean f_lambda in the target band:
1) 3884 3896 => -0.06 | 3.01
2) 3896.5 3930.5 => -0.06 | 3.28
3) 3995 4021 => -0.23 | 5.16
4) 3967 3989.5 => 0.13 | 3.44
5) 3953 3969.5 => 0.35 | 2.64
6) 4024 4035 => -0.13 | 4.98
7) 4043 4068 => -0.04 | 4.93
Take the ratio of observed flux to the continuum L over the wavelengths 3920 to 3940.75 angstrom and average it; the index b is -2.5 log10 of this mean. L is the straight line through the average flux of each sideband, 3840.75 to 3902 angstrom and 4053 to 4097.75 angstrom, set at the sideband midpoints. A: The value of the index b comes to 0.46 mag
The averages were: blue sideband 2.71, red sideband 5.12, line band 2.22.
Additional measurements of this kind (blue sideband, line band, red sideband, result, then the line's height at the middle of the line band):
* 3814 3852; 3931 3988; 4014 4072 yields 0.34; 3.92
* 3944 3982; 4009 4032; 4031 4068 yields -0.21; 4.31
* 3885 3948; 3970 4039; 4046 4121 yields -0.15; 4.08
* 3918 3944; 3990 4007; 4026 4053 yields -0.23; 4.02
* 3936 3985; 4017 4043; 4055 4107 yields -0.24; 4.16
